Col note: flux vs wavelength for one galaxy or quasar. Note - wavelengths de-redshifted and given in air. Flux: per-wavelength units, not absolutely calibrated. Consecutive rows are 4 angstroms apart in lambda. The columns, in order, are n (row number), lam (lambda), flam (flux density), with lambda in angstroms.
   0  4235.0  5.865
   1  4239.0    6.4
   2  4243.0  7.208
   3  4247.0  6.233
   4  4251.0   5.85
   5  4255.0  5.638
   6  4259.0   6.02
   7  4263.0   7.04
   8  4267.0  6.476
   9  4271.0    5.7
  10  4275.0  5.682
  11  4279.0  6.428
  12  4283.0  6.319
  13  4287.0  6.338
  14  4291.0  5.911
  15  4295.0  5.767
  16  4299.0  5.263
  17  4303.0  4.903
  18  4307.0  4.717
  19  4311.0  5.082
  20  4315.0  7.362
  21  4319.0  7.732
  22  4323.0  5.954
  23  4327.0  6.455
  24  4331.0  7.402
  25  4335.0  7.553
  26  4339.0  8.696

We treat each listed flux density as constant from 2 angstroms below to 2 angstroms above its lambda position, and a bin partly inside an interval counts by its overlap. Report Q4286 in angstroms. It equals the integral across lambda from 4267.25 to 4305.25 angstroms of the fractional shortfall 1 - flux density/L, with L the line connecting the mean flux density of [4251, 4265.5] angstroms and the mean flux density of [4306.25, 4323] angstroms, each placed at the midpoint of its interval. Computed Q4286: 2.5 angstroms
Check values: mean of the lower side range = 6.19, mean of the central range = 5.84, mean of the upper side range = 6.3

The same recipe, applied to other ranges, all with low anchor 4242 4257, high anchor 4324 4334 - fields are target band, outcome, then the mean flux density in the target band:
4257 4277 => 0.4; 6.18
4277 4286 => 0.1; 6.37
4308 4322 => 0.5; 6.53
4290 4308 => 3.5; 5.31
